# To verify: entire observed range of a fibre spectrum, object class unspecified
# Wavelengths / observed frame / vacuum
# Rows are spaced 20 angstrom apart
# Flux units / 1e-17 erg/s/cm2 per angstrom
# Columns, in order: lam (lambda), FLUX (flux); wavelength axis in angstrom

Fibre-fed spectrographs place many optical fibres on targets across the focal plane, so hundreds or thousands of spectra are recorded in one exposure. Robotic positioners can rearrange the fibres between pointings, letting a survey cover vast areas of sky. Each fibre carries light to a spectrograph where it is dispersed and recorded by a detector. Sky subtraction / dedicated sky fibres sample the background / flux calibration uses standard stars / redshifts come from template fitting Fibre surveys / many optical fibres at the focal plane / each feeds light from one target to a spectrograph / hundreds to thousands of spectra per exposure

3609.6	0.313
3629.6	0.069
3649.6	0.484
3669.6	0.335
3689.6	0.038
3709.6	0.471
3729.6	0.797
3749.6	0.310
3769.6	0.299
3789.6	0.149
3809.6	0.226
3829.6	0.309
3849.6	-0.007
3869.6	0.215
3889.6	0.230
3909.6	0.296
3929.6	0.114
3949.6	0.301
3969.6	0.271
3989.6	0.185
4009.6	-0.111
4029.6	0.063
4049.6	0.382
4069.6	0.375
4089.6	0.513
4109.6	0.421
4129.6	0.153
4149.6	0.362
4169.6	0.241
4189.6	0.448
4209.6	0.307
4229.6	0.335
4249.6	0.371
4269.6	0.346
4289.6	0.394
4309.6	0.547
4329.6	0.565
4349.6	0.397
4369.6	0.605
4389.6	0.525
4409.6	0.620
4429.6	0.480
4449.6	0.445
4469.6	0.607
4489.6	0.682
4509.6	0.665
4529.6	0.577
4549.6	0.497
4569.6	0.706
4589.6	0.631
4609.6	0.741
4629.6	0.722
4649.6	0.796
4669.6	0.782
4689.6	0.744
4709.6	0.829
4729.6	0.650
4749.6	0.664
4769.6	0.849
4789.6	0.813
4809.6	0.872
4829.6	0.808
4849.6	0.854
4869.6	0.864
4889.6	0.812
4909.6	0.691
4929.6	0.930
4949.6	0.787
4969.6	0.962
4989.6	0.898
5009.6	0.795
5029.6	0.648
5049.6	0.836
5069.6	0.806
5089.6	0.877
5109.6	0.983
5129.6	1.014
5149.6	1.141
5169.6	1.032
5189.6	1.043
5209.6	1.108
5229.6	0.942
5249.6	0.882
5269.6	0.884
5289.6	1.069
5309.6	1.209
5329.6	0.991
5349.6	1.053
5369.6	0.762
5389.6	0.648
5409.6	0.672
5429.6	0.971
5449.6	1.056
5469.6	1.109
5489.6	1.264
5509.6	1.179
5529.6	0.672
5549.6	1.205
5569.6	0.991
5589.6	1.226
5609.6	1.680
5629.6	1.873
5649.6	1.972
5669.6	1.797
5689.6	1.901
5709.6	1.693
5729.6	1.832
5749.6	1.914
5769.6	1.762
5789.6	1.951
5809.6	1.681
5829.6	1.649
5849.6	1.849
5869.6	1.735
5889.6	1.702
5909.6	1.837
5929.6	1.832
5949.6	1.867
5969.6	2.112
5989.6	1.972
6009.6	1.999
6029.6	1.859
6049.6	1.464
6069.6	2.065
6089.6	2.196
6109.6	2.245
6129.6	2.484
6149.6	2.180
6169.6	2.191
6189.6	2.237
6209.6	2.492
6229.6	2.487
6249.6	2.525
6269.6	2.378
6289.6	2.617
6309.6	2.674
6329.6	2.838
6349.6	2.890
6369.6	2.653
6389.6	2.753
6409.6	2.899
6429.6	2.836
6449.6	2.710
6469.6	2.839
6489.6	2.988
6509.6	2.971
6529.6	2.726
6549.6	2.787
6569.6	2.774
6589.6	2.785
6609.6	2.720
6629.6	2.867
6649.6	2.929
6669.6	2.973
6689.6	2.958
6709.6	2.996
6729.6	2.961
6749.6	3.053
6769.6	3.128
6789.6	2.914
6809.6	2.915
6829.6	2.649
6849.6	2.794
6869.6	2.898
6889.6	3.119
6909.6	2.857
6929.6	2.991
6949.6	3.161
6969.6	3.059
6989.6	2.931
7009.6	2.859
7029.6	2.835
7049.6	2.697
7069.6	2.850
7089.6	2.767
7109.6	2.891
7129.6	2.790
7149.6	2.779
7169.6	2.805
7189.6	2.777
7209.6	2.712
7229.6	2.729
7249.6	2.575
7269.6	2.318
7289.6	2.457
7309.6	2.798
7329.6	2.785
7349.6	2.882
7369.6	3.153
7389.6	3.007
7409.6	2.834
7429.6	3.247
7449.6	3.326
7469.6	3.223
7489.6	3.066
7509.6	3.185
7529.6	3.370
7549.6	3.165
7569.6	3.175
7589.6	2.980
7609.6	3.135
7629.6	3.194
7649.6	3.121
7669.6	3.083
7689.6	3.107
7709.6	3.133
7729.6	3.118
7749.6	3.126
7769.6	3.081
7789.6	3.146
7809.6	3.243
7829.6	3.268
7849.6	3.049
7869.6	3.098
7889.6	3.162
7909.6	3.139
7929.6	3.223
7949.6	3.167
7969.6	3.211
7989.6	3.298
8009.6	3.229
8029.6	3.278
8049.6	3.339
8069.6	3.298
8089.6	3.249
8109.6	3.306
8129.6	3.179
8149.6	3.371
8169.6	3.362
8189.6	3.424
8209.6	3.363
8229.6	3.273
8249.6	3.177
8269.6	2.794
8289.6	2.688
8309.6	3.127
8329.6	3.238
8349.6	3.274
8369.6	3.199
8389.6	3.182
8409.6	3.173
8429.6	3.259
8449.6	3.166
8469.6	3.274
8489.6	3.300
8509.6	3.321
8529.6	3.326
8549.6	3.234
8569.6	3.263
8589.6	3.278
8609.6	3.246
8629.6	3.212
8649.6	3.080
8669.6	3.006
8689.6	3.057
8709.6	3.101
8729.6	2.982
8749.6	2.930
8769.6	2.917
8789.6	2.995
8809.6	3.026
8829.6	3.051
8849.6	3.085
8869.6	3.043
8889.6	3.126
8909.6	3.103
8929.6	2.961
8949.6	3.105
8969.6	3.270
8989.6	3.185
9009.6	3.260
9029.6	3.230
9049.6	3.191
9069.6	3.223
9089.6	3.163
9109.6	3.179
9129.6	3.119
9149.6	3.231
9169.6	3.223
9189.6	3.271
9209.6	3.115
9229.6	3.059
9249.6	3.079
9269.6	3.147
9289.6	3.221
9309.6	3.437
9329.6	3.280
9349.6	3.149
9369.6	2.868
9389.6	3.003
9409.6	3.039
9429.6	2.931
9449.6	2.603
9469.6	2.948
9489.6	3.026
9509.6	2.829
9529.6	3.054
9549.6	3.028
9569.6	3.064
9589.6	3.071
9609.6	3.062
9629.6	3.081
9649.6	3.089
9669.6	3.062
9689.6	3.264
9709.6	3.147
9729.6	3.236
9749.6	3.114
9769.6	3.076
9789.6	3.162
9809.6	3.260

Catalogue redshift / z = 0.405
